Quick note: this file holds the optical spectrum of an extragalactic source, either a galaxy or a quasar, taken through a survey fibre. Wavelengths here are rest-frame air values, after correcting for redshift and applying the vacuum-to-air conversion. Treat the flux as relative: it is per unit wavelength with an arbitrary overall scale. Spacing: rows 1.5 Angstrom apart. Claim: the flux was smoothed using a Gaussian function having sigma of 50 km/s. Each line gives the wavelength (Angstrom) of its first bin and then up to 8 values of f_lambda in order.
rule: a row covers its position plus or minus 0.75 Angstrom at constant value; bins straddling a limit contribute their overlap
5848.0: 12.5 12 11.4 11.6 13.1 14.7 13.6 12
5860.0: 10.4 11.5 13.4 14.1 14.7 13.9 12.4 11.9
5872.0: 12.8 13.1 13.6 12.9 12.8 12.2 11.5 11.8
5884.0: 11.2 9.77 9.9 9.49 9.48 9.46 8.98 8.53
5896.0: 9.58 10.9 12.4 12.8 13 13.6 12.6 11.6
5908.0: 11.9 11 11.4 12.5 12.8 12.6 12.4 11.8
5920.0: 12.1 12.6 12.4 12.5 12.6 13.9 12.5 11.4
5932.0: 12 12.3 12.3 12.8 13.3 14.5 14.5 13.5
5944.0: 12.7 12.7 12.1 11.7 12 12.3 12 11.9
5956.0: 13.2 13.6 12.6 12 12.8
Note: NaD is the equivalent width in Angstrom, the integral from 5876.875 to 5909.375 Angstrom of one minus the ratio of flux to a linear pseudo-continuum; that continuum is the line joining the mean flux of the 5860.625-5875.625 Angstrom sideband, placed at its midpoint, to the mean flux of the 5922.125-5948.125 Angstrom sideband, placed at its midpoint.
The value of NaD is 4.7 Angstrom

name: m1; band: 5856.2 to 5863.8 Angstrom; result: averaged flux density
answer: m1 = 12.2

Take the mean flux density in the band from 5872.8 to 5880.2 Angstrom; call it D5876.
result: 12.9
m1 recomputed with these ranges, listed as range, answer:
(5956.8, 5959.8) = 13.1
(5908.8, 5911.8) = 11.2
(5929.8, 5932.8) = 11.7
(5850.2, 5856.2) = 12.7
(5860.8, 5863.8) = 12.5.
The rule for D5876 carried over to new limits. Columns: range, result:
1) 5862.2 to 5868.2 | 14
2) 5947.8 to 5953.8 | 12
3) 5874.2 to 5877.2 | 13.3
